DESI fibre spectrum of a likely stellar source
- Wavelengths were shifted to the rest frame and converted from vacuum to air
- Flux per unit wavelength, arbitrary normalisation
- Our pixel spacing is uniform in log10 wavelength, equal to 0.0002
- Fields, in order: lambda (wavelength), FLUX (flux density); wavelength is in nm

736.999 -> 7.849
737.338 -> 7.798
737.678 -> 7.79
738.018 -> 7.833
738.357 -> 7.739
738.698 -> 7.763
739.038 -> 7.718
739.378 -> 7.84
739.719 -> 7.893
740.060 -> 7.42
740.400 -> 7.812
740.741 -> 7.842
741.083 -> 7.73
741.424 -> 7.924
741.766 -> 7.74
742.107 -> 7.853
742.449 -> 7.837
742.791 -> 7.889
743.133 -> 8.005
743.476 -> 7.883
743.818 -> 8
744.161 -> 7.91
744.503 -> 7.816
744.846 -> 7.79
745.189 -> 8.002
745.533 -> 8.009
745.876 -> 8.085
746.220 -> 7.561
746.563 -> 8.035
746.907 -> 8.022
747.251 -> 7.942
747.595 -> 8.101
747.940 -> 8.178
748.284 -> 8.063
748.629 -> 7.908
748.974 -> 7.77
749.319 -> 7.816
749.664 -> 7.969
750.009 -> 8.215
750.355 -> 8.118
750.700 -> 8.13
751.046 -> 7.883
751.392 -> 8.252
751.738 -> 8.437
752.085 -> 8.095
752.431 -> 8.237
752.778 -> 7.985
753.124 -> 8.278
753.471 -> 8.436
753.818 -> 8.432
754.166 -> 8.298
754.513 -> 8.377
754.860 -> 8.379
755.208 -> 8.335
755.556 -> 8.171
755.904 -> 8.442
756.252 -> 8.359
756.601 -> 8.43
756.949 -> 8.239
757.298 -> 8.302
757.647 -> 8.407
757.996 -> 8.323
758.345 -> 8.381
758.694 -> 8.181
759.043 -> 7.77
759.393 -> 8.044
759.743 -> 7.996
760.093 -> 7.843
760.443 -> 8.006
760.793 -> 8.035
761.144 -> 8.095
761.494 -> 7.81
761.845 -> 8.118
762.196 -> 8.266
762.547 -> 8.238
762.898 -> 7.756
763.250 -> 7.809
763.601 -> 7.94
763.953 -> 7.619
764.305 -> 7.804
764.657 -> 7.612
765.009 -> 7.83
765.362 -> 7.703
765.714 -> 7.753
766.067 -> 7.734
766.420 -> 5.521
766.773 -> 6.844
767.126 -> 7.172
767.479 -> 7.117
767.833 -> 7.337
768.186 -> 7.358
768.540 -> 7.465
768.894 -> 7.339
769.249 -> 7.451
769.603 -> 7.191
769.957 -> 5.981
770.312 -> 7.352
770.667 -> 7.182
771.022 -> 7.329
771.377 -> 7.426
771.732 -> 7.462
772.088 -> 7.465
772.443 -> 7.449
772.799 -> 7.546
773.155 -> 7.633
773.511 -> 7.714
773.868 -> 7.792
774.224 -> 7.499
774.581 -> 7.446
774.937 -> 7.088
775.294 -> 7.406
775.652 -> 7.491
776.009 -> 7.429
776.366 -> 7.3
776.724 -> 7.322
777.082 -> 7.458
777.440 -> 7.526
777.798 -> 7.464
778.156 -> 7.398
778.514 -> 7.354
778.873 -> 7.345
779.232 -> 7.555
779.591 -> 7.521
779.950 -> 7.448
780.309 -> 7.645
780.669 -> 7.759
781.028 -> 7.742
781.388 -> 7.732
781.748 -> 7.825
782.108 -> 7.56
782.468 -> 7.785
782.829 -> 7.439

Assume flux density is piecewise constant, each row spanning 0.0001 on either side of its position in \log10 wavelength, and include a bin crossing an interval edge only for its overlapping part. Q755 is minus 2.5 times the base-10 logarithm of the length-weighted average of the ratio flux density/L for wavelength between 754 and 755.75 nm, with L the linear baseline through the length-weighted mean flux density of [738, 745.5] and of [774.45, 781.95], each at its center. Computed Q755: -0.082 mag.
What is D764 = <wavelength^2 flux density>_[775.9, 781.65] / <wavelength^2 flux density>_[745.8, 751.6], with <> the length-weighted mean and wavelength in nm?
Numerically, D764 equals 1.01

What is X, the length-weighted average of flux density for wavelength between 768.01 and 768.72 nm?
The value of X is 7.41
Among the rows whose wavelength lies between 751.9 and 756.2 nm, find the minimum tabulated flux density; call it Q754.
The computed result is 7.985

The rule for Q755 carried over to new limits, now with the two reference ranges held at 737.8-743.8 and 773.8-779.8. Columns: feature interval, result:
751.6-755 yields -0.084 mag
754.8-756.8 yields -0.094 mag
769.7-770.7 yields 0.103 mag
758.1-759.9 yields -0.065 mag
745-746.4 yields -0.021 mag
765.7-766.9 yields 0.103 mag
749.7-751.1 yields -0.053 mag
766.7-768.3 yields 0.051 mag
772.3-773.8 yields -0.019 mag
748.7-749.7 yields -0.017 mag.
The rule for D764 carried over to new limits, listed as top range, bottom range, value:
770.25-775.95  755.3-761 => 0.95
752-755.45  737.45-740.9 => 1.11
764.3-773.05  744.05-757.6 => 0.94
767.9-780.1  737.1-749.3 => 1.02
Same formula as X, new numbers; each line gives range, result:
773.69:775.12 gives 7.46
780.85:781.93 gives 7.76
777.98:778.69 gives 7.38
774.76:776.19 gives 7.35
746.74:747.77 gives 8.02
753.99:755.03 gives 8.35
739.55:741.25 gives 7.74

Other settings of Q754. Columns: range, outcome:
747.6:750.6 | 7.77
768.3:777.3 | 5.981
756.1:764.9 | 7.612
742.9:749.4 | 7.561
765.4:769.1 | 5.521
